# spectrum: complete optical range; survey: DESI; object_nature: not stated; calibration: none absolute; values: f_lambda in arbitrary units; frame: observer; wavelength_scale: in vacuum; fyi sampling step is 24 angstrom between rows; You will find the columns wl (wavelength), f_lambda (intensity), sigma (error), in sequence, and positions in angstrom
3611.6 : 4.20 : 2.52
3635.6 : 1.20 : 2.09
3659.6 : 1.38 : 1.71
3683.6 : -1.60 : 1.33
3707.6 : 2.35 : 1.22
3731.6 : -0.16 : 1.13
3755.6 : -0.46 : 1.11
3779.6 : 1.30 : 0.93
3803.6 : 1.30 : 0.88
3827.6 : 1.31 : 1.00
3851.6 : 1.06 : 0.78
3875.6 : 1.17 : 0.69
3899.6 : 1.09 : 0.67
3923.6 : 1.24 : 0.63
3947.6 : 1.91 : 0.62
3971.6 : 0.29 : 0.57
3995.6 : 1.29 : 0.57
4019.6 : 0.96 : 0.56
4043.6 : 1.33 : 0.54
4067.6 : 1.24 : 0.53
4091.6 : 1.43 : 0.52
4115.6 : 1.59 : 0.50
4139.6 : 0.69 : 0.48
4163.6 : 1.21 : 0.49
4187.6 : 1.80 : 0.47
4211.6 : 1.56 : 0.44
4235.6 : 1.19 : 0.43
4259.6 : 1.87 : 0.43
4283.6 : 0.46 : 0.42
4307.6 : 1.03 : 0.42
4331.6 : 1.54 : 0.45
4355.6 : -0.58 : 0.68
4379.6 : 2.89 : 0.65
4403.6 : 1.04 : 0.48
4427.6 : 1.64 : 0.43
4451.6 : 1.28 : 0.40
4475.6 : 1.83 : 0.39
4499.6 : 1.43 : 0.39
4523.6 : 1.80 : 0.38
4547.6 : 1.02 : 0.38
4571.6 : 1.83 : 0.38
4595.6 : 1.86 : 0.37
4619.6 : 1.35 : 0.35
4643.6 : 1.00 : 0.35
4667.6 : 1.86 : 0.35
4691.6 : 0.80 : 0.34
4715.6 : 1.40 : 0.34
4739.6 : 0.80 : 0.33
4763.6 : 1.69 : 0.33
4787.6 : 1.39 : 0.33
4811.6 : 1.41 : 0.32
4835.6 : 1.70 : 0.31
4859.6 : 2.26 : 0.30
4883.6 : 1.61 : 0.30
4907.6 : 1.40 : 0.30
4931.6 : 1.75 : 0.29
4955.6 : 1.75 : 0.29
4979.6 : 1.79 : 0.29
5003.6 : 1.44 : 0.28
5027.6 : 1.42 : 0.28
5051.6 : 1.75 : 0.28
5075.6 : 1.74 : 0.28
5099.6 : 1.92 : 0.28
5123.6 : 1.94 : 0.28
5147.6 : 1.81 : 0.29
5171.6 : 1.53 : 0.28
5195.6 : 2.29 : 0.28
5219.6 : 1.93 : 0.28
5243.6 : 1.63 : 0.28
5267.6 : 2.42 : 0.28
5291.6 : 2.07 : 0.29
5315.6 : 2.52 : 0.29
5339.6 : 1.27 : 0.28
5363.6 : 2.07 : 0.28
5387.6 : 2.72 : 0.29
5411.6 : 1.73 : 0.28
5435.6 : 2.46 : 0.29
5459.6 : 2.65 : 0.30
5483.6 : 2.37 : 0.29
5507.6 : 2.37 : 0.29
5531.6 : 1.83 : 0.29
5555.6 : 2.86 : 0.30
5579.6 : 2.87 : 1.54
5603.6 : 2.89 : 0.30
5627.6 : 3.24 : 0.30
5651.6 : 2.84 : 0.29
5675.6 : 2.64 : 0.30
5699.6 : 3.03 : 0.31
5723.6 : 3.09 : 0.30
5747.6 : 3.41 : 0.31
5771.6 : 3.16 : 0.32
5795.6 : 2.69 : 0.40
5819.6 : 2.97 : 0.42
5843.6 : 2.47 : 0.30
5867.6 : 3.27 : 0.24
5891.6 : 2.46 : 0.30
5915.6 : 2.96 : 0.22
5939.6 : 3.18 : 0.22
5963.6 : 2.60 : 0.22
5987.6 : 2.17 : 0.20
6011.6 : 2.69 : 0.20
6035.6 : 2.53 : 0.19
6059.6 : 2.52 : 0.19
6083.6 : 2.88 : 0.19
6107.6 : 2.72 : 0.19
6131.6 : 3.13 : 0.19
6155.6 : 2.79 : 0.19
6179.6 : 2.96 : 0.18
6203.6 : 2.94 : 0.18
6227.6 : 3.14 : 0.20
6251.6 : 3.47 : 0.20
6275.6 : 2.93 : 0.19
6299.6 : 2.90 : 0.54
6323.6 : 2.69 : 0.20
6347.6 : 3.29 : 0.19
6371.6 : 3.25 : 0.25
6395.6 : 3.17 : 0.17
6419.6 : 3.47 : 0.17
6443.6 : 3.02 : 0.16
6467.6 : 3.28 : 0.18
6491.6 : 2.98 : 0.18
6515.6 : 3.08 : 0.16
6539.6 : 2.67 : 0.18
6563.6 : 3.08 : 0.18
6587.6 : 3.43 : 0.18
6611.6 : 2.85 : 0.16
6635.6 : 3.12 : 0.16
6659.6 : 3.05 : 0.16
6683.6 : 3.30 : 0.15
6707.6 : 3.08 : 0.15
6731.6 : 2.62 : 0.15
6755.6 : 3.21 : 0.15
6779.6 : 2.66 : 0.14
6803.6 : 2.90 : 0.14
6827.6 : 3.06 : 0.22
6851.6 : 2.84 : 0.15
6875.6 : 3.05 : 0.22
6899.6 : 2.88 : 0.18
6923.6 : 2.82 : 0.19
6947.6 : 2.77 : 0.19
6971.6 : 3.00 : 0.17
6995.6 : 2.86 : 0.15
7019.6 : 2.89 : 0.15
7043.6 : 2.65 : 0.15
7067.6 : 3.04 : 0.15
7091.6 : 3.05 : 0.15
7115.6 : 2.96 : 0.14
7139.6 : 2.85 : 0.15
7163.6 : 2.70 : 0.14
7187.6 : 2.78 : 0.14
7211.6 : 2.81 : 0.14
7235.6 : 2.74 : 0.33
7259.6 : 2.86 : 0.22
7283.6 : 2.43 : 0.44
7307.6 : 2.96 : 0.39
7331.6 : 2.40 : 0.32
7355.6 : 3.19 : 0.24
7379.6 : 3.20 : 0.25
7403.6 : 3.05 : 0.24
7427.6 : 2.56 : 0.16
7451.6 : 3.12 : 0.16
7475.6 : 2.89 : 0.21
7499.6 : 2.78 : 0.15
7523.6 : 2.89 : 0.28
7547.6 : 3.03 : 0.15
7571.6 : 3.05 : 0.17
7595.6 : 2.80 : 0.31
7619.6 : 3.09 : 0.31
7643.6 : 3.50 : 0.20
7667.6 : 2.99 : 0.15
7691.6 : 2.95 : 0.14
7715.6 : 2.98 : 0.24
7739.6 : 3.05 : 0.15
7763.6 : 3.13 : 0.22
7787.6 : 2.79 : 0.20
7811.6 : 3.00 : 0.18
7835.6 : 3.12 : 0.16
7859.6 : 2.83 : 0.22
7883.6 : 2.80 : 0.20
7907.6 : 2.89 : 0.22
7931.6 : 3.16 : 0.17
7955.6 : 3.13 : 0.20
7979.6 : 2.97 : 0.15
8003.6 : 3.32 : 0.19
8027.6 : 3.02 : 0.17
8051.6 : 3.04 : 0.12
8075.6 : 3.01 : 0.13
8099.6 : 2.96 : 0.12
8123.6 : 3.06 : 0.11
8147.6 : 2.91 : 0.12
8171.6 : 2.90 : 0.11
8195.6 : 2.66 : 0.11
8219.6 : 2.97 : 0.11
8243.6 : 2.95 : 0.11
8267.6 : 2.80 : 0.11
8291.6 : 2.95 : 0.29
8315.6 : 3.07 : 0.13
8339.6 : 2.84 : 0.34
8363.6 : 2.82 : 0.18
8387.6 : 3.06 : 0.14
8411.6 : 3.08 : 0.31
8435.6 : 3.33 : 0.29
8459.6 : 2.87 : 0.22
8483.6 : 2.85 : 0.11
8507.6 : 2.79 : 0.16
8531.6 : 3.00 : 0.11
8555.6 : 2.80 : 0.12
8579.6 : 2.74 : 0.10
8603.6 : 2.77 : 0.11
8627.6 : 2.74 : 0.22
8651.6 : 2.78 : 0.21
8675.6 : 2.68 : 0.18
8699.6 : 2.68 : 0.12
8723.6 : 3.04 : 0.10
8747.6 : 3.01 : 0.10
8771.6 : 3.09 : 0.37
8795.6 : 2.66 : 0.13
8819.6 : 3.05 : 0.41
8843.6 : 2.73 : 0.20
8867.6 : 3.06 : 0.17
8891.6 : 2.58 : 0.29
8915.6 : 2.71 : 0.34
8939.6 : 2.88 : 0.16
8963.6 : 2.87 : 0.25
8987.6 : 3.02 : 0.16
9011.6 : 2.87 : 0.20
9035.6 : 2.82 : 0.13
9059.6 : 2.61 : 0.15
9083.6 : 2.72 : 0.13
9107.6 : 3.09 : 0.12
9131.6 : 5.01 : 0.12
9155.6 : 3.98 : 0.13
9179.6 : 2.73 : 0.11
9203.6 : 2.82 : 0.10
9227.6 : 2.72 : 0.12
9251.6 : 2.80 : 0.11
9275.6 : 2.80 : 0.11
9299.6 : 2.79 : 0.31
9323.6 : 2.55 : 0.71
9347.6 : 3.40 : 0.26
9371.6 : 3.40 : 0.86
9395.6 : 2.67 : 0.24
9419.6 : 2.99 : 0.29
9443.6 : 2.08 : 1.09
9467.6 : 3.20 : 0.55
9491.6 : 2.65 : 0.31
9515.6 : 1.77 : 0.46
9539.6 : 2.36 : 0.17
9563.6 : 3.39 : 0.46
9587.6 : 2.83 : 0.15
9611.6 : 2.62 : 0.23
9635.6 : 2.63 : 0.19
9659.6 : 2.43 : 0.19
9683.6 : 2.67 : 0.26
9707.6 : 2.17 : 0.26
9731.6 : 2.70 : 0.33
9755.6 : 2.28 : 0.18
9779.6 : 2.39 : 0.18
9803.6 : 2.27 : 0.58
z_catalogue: 0.391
